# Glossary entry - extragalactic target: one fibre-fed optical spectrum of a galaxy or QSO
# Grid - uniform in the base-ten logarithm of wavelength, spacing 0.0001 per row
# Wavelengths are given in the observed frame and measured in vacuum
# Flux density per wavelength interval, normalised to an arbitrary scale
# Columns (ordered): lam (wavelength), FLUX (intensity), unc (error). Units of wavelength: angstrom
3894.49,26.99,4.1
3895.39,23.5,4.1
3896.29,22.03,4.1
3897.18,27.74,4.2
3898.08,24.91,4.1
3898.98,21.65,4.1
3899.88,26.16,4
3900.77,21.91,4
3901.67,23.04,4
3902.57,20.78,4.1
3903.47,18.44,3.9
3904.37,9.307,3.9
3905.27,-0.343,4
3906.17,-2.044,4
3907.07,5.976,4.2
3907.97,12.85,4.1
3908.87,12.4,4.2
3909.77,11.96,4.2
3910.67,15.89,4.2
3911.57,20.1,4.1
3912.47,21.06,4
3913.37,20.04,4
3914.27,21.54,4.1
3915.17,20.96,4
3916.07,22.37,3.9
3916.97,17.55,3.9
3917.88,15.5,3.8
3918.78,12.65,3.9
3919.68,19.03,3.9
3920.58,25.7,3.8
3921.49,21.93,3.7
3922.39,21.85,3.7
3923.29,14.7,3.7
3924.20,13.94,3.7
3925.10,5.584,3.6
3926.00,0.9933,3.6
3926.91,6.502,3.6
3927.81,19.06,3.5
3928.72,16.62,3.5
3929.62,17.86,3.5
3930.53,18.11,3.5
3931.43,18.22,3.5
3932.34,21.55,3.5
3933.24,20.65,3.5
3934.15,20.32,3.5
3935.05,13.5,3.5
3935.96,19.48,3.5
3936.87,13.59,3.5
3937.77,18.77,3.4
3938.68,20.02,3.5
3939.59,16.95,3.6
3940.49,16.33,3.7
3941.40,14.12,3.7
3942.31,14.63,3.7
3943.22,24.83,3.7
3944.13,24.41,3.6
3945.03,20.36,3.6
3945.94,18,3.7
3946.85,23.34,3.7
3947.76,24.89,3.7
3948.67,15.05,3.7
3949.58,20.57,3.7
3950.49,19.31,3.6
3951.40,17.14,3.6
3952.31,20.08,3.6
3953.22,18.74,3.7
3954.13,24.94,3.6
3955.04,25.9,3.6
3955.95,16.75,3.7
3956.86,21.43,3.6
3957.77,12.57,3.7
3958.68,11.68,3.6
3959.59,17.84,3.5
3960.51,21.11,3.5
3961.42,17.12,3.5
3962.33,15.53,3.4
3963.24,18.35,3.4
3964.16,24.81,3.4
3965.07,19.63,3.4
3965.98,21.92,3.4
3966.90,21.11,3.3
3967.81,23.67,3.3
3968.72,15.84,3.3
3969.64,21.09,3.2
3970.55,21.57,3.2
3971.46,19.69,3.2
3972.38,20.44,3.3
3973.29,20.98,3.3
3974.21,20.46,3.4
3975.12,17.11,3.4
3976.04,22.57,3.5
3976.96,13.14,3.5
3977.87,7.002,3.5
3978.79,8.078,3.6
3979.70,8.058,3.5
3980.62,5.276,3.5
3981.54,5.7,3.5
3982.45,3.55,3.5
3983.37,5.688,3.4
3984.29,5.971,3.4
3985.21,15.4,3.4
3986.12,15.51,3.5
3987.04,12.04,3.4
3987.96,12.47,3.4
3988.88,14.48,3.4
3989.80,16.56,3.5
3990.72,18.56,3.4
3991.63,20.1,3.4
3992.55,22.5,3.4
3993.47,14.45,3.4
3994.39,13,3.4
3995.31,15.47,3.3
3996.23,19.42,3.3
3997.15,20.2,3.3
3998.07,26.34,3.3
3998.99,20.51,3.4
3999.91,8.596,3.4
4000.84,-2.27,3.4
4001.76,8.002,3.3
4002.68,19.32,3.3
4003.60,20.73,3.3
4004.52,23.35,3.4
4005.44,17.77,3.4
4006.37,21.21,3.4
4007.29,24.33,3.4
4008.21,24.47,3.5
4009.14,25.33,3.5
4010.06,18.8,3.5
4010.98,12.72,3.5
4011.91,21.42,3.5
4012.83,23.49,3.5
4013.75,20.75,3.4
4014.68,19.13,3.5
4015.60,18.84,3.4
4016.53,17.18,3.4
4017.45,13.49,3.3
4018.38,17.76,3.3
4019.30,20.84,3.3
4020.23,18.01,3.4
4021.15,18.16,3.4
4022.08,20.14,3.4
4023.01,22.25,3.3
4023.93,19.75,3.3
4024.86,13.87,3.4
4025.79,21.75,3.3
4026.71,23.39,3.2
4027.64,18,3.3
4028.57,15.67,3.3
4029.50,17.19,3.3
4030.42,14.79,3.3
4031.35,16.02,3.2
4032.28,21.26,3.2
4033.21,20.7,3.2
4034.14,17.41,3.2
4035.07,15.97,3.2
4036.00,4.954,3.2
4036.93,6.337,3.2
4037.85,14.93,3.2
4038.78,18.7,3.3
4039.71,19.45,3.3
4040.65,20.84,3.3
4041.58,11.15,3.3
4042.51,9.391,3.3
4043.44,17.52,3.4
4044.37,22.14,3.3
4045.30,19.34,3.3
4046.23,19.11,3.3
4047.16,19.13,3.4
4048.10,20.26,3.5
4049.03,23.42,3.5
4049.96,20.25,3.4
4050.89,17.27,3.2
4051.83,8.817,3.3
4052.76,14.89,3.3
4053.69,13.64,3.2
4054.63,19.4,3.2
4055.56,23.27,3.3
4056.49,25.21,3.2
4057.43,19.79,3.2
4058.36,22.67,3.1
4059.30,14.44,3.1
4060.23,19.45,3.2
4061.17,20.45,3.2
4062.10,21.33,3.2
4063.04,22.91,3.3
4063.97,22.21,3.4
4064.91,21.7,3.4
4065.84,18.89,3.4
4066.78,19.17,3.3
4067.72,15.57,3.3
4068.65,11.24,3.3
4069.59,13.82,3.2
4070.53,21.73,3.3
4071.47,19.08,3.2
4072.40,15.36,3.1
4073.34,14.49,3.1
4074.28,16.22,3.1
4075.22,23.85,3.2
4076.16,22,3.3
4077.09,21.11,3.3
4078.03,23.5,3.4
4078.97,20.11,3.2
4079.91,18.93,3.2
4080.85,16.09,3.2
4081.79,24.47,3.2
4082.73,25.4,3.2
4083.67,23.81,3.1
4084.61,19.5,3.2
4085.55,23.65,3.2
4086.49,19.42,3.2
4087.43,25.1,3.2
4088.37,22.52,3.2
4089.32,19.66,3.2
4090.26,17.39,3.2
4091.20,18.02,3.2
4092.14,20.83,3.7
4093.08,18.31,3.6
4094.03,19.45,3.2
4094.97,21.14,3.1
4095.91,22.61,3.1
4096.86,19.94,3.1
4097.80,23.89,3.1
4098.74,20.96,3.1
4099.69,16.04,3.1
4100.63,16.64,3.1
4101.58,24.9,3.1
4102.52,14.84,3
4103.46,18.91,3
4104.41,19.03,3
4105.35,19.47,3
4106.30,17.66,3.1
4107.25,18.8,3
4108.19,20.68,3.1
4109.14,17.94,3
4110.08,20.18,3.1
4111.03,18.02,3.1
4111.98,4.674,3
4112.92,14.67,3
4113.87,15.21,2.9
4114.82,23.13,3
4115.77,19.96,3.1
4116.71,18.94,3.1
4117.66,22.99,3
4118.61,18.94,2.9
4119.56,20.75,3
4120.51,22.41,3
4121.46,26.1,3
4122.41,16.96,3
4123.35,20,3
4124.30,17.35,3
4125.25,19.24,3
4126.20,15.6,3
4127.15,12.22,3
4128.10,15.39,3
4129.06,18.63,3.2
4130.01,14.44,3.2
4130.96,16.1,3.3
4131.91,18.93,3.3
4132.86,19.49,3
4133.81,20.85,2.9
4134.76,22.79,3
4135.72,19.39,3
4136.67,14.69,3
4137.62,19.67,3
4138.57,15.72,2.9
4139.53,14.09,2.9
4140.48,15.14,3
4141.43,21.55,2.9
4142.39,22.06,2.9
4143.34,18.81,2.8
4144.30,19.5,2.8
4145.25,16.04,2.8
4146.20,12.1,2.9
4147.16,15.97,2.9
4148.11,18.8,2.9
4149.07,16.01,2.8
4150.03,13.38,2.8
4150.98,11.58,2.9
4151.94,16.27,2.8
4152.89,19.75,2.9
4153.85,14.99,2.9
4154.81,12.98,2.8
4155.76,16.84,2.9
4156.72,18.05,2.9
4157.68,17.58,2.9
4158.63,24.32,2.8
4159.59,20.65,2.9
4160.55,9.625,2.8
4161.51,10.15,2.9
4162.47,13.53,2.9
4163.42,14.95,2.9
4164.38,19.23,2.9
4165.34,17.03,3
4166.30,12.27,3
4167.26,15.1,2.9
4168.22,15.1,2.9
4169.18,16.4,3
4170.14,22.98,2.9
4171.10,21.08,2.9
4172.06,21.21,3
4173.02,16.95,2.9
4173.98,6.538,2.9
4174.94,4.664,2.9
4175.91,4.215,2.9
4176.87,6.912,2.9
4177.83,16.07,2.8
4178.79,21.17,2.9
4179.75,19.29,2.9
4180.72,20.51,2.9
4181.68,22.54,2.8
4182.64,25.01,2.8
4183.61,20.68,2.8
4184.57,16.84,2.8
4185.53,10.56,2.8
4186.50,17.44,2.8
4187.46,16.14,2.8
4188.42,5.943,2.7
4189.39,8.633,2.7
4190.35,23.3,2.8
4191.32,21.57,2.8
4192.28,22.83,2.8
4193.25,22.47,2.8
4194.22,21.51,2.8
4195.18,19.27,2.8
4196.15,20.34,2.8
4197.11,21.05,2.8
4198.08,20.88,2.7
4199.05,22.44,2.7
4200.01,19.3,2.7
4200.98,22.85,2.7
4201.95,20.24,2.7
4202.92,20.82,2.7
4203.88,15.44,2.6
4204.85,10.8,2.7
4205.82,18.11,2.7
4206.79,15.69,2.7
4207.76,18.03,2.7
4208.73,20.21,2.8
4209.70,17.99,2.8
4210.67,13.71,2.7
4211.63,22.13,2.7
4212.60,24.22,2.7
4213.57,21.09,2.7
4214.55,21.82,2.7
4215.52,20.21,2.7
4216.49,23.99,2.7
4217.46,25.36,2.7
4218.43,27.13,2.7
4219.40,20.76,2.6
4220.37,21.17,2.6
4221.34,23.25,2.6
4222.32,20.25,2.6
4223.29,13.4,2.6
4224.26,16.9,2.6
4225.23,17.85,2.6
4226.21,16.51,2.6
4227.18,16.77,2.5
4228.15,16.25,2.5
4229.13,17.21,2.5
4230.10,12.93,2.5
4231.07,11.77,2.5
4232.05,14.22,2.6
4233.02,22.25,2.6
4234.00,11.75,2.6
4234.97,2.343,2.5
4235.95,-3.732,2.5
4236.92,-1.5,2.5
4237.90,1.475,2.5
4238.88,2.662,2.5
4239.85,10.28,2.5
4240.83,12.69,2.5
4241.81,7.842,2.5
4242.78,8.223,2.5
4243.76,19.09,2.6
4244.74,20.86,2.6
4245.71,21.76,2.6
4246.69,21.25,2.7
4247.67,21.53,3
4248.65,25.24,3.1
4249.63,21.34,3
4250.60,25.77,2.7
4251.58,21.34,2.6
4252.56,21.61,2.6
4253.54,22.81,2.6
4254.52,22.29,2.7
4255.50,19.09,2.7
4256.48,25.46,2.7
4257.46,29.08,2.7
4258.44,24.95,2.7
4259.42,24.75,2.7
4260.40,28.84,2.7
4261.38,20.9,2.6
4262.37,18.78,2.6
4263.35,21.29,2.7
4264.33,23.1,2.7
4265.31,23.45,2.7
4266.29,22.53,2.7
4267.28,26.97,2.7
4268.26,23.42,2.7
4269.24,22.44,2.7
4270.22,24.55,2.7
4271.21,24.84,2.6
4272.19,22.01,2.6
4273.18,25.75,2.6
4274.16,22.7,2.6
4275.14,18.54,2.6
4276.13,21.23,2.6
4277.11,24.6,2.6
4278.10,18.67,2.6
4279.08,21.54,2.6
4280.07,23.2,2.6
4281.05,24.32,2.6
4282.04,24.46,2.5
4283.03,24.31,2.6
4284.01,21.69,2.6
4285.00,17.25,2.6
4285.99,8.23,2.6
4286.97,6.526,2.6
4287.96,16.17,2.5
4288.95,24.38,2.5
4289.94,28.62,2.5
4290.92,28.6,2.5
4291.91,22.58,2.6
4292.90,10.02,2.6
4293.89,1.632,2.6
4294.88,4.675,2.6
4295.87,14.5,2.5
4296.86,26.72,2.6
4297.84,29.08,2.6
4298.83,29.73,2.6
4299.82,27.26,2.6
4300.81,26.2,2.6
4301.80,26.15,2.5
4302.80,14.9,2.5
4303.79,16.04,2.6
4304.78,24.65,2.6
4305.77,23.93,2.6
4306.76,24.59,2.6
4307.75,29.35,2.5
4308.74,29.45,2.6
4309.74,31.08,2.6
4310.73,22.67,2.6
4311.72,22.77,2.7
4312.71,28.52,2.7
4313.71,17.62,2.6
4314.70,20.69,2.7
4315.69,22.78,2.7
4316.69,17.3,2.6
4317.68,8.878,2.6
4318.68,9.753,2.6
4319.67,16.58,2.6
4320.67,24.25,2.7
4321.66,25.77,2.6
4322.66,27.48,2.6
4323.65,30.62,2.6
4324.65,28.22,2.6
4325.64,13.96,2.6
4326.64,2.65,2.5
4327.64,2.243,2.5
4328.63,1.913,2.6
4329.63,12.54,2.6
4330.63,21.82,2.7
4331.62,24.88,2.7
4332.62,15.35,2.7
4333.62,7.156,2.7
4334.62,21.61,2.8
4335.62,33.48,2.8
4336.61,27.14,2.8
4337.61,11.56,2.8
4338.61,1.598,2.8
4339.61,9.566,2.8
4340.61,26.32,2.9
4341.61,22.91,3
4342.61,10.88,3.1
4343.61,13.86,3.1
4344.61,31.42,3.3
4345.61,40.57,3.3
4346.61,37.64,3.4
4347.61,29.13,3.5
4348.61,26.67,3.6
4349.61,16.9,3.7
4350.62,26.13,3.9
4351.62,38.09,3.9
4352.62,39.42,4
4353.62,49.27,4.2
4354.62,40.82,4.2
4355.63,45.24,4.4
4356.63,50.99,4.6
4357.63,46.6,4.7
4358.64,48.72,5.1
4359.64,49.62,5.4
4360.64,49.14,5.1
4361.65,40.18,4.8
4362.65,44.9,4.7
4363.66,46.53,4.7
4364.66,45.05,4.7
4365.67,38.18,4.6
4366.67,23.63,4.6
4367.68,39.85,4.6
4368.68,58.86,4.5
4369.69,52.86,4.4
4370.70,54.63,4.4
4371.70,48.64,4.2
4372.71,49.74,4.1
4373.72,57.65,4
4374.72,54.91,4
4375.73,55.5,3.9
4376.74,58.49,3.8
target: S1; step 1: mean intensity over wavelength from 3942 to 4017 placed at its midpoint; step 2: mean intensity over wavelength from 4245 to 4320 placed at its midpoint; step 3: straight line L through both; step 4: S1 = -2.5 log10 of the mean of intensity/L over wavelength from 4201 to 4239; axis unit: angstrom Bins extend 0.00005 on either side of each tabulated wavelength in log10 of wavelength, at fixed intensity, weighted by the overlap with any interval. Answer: 0.26 mag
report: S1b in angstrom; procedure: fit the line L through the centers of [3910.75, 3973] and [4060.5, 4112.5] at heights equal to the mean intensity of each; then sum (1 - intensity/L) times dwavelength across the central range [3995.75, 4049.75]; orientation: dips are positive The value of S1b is 3.11 angstrom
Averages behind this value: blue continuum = 18.5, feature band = 18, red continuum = 19.5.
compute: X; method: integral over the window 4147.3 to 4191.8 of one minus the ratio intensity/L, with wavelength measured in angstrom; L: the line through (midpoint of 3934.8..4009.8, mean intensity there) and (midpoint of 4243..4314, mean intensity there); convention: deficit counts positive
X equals 9.7 angstrom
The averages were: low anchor 17.3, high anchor 22.1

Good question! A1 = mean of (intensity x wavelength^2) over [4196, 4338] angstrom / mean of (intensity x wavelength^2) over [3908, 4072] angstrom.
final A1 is 1.27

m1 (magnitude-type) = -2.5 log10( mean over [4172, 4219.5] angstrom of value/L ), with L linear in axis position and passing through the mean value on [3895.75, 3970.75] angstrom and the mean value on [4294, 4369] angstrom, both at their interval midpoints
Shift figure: 0.273 mag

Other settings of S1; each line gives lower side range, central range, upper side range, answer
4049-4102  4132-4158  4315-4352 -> 0.15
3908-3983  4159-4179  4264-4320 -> 0.34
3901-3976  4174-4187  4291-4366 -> 0.40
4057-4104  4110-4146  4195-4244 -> 0.03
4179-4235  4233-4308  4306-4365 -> 0.15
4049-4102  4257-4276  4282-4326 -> -0.13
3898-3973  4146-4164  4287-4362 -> 0.34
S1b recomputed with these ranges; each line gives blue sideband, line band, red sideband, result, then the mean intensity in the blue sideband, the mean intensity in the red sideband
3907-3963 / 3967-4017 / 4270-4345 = 4.47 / 17.7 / 20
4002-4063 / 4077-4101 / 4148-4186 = -4.48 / 18.5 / 16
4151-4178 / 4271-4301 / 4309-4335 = -4.79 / 15.1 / 18.5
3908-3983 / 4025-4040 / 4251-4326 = 1.63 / 17.4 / 21.9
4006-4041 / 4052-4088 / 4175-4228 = -2.55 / 18.4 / 18.6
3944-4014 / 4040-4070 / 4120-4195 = -2.08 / 17.4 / 17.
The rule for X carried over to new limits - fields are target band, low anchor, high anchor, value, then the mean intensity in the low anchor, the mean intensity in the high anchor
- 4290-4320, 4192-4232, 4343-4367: 10.0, 19.3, 38.3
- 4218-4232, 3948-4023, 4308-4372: 3.9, 17.3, 28.5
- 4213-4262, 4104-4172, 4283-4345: 1.9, 17.5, 19.4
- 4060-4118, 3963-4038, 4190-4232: -4.9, 16.9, 19.5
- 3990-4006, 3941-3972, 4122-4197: 1.9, 19.7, 16.9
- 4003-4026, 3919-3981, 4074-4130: -1.6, 17.8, 19.5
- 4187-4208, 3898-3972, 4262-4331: 1.4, 17.8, 20.6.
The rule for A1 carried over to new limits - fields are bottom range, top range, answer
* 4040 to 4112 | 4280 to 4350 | 1.19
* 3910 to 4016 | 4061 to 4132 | 1.18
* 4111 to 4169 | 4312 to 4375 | 1.92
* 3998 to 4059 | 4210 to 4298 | 1.18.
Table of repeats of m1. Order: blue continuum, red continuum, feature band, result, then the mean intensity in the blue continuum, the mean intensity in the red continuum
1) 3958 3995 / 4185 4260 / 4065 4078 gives -0.10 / 15.7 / 17.9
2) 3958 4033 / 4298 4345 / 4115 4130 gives -0.04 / 17.1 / 20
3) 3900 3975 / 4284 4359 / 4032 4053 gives 0.15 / 17.8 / 22.8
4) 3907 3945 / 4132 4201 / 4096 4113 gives -0.08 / 17.1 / 17.1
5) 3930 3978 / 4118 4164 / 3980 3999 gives 0.30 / 19.1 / 17.3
